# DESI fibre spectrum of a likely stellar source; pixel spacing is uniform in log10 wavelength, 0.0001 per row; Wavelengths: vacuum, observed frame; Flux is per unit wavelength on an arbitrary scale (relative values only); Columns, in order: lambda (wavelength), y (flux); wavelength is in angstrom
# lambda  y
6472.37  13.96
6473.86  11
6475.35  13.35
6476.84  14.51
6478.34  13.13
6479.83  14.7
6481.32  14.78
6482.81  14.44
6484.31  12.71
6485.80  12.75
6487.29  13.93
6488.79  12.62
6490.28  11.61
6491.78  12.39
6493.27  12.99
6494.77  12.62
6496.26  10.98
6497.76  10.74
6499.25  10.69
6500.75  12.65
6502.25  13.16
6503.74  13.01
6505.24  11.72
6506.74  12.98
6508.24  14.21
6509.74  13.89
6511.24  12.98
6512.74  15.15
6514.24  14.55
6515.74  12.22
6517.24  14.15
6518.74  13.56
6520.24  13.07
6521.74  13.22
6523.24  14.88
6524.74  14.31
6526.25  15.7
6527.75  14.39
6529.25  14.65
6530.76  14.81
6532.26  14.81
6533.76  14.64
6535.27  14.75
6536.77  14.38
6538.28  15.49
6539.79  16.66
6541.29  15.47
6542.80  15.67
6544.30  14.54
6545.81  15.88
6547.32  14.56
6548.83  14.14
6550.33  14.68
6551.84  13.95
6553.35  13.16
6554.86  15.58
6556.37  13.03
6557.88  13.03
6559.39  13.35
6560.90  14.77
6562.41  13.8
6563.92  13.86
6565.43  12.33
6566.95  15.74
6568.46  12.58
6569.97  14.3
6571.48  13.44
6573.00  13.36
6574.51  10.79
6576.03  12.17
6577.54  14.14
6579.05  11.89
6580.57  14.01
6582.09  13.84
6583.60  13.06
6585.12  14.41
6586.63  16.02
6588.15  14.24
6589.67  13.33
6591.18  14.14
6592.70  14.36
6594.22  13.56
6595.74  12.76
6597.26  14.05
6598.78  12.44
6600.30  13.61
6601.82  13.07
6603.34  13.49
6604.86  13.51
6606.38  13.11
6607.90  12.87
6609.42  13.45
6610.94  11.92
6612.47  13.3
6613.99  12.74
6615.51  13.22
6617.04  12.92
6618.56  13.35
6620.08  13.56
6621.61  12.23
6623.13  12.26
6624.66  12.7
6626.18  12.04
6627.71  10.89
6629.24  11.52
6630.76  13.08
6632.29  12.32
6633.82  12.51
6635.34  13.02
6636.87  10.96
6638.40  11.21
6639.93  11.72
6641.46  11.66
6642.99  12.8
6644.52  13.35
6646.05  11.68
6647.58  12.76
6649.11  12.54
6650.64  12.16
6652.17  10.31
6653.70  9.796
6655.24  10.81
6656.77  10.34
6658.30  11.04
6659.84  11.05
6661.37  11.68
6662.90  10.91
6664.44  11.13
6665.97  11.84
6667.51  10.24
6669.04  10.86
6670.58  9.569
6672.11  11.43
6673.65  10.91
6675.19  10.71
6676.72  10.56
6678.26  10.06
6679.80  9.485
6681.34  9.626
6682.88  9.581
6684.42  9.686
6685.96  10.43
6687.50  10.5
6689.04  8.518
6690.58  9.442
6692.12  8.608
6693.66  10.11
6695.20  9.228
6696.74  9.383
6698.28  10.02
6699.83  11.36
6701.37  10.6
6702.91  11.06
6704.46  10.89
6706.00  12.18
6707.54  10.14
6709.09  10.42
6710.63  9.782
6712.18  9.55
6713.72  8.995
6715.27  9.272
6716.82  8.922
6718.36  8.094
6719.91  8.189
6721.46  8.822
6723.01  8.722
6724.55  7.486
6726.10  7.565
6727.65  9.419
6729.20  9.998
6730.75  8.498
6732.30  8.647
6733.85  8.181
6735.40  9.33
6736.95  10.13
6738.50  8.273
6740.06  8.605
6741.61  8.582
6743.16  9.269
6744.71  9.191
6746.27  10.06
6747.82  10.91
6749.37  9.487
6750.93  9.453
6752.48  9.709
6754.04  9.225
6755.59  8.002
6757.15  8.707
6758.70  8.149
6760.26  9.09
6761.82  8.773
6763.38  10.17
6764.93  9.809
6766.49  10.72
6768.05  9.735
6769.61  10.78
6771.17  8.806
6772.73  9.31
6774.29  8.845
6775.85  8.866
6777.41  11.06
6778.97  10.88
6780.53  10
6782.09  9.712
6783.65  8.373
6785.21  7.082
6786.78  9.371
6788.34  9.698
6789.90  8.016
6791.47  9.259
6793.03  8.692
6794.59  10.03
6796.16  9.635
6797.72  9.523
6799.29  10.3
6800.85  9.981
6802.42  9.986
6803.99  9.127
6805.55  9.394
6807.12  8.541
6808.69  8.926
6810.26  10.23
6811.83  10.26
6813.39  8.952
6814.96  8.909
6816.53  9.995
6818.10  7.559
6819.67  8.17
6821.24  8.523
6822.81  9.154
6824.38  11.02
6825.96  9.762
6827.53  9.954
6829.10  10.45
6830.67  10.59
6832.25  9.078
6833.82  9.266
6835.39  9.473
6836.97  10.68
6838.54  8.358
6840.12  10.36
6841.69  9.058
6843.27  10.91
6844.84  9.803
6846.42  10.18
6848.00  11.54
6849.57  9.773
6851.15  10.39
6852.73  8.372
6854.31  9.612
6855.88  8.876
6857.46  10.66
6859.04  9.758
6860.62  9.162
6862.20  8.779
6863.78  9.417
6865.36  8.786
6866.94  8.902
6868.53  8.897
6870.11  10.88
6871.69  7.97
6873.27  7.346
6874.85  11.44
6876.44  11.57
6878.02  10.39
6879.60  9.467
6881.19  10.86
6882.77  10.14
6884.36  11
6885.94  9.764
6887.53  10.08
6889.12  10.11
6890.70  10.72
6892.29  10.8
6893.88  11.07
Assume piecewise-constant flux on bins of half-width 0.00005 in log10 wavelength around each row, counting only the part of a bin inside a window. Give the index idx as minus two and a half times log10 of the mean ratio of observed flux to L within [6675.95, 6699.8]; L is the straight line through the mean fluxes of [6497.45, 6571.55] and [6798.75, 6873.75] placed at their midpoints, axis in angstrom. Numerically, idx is 0.20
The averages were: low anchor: 14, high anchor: 9.51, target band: 9.73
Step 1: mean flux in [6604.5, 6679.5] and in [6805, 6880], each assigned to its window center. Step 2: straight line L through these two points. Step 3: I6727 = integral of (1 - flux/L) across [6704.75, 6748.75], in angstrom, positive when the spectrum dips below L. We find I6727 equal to 6.7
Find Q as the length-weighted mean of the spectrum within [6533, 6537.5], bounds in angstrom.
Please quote 14.6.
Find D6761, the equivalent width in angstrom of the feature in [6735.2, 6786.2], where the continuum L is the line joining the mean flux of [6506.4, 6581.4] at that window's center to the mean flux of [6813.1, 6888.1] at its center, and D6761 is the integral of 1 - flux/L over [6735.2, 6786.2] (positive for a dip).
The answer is 7.4 angstrom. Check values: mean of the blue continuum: 14.1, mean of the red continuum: 9.67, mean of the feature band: 9.37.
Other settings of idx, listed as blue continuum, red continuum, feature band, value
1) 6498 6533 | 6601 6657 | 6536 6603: -0.074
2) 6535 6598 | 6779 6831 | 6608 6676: 0.065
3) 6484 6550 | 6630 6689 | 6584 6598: -0.138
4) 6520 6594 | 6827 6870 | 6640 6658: 0.098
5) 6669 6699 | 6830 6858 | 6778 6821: 0.064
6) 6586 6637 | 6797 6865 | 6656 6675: 0.120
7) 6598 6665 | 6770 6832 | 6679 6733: 0.155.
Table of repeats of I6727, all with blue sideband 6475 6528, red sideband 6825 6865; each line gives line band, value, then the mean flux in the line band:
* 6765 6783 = 1.1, 9.87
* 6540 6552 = -2.0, 15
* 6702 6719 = 1.8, 9.96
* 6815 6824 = 1.1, 8.81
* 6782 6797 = 2.0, 8.96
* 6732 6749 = 2.5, 9.22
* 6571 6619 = -3.9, 13.3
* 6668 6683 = 1.6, 10.3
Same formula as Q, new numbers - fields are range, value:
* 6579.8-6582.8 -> 13.9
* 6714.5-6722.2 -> 8.66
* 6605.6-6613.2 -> 12.9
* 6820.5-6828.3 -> 9.68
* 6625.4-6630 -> 11.5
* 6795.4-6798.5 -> 9.59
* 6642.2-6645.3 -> 13.1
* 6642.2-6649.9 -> 12.6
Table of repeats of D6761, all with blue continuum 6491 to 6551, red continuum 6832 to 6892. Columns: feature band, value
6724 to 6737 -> 3.0 angstrom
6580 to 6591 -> -0.9 angstrom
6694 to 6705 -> 1.3 angstrom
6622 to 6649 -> 0.8 angstrom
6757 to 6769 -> 1.7 angstrom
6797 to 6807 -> 0.8 angstrom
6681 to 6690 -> 1.7 angstrom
